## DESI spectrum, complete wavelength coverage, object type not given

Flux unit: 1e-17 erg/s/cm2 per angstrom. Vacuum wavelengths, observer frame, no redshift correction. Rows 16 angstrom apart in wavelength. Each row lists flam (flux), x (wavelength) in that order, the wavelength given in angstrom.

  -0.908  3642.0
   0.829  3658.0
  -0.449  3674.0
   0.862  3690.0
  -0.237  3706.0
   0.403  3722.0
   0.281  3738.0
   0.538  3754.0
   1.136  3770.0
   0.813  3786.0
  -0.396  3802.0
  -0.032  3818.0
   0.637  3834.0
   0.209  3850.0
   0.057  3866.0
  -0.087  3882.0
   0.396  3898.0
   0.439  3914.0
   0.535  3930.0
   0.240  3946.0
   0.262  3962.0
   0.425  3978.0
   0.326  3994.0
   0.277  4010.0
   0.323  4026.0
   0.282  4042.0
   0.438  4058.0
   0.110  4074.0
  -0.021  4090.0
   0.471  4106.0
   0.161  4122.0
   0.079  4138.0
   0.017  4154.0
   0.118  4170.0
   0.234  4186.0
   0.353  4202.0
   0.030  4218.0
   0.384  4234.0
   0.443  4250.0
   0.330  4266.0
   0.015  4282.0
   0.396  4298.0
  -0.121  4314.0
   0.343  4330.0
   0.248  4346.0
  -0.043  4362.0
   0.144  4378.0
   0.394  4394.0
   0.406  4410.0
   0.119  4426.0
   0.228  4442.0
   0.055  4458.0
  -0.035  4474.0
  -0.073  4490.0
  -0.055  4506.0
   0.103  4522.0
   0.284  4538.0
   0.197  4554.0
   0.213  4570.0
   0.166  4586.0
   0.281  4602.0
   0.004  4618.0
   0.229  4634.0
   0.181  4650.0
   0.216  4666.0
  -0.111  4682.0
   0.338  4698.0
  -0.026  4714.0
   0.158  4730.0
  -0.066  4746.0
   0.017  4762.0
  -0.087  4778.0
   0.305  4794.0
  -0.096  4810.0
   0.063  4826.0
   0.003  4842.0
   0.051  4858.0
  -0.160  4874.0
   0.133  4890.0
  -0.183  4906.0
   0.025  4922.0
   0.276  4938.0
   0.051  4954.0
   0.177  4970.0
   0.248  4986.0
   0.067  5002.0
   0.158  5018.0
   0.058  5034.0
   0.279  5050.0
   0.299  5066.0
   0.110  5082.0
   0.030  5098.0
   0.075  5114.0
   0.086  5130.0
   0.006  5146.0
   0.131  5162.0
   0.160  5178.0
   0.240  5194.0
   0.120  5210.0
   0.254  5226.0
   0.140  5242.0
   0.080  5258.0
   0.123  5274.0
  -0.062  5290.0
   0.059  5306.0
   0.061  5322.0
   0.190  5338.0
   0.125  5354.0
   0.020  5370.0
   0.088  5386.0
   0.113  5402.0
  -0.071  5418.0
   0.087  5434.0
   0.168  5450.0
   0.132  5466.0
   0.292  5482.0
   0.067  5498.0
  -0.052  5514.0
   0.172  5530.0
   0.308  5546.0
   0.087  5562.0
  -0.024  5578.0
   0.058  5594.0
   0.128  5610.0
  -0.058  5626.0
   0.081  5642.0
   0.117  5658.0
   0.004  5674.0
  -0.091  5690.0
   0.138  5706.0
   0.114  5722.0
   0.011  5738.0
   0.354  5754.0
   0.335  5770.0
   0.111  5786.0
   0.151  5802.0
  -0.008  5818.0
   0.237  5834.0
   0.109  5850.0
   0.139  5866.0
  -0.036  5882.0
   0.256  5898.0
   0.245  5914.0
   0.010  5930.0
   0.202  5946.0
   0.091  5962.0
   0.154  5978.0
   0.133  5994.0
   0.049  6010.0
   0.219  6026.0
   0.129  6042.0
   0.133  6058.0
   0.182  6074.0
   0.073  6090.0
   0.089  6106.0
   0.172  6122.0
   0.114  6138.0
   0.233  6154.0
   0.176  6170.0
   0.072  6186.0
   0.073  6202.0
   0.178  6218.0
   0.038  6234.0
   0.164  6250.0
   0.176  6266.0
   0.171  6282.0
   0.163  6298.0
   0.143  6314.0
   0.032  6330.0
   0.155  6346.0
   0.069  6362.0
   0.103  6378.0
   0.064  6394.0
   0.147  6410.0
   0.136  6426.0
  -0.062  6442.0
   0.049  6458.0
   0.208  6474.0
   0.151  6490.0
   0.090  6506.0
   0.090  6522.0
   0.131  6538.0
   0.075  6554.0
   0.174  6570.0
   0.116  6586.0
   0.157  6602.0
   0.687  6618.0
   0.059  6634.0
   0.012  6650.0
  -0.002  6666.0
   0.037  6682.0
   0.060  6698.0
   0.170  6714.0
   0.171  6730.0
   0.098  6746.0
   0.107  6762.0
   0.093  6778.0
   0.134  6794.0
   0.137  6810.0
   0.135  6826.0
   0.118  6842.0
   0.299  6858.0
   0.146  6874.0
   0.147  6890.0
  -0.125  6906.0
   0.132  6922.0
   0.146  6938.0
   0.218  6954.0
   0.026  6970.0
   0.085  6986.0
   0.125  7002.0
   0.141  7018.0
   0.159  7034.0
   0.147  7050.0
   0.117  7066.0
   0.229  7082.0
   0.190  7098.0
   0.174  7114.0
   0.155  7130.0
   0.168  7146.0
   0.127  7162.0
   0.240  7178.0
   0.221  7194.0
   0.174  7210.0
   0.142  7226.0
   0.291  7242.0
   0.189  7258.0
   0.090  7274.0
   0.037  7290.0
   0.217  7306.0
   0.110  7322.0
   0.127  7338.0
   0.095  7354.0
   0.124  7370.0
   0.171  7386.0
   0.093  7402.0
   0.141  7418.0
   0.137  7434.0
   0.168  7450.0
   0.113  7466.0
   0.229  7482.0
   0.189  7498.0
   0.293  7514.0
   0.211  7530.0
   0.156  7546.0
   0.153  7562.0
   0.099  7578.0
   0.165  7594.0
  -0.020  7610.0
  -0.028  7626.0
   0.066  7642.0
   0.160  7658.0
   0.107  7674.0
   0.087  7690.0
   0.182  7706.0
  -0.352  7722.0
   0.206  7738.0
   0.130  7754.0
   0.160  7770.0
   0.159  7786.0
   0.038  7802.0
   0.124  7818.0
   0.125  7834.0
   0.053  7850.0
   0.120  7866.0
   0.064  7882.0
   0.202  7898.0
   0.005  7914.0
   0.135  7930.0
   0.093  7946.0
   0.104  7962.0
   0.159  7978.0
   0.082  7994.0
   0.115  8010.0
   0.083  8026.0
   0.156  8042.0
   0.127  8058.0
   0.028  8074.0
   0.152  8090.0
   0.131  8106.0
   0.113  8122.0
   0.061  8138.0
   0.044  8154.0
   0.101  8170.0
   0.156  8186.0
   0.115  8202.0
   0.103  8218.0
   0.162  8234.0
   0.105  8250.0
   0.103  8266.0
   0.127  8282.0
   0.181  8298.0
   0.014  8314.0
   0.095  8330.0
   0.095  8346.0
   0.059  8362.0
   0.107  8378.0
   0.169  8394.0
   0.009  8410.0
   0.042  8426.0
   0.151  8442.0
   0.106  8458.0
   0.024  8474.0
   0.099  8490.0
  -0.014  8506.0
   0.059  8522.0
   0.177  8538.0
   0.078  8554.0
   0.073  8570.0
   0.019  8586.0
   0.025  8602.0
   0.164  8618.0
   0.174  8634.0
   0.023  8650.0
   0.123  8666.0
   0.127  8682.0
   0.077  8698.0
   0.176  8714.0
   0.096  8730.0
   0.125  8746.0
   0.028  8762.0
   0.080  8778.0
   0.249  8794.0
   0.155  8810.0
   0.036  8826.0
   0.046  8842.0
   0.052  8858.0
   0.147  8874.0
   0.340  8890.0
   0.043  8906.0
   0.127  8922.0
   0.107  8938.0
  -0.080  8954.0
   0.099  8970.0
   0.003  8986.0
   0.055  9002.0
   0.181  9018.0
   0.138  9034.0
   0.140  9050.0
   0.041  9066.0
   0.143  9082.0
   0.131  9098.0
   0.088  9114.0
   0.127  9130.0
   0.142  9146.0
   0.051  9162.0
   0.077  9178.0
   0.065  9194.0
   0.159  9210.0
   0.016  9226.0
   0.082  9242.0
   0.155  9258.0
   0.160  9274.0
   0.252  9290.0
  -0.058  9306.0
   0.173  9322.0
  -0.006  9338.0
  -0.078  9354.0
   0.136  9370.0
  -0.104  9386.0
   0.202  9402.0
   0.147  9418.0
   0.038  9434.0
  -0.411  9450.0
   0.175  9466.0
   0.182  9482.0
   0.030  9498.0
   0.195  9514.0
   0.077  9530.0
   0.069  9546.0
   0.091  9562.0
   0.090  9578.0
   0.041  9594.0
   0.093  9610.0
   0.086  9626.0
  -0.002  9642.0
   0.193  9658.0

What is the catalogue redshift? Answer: 0.774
